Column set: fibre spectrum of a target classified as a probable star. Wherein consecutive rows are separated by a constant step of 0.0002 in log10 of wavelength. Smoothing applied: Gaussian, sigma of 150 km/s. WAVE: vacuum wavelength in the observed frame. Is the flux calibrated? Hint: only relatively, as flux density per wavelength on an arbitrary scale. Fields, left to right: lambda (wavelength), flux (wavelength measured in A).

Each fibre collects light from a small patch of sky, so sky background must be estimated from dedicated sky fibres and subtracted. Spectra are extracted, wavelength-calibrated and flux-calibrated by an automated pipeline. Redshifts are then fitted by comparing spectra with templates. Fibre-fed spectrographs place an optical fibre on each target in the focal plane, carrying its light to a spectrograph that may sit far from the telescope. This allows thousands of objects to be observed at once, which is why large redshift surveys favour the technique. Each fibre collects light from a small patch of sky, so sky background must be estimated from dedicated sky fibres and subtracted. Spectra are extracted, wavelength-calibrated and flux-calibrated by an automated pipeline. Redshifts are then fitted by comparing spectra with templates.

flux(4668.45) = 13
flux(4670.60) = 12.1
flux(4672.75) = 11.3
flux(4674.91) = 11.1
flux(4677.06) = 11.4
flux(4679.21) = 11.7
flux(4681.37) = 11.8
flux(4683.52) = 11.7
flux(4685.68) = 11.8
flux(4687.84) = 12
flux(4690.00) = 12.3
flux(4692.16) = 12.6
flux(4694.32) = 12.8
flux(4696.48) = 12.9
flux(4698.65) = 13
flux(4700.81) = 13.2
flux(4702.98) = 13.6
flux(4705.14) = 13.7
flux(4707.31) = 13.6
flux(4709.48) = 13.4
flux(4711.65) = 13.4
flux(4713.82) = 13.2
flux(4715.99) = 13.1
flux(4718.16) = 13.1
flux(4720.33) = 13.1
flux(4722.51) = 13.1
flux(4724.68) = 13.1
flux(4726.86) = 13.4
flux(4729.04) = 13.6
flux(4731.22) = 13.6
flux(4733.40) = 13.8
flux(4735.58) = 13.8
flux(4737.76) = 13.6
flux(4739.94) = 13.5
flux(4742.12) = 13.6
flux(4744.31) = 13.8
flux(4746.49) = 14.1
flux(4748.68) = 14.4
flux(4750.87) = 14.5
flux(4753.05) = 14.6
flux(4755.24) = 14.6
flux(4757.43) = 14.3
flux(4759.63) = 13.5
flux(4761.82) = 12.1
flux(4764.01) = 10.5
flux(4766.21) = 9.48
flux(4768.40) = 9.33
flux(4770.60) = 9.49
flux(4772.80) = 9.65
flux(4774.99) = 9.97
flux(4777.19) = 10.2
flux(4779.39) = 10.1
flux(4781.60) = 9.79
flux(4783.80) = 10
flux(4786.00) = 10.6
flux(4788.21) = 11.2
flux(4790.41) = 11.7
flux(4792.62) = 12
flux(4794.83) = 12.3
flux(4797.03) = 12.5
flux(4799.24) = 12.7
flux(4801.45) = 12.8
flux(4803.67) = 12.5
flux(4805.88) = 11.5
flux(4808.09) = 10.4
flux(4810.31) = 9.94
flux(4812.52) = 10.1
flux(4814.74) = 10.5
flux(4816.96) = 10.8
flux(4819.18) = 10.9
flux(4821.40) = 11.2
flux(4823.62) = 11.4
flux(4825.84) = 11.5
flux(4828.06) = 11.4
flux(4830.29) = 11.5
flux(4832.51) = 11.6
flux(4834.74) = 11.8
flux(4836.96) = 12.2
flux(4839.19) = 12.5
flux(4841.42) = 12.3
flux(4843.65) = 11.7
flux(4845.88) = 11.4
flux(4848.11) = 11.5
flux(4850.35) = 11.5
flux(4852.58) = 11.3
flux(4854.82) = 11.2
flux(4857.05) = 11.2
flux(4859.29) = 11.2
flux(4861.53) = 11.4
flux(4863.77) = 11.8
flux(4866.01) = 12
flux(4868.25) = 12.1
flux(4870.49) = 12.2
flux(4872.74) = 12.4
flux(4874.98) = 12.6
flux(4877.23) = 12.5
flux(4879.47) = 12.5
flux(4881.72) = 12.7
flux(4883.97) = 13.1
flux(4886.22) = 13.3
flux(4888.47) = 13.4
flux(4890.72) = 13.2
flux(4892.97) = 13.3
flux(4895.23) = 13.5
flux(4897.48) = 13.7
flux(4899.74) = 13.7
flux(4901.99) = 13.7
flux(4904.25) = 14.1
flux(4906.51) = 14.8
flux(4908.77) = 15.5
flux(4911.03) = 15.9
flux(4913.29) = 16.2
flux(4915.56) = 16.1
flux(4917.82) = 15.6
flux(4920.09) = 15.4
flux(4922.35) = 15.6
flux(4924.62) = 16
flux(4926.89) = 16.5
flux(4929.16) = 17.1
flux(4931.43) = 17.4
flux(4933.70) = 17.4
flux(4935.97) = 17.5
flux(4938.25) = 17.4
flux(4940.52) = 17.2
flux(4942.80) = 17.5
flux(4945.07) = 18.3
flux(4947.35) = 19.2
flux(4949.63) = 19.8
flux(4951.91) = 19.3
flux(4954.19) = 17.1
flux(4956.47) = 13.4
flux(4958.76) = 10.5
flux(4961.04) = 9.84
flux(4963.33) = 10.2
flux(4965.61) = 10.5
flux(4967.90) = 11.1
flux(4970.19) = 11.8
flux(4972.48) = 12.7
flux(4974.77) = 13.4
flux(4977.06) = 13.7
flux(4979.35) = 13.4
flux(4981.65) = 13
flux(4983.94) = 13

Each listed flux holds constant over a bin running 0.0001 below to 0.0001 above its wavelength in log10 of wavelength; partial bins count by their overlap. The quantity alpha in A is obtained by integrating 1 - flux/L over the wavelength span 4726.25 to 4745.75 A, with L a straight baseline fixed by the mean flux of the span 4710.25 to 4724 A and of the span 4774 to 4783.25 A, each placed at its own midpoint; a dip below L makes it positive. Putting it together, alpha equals -2.3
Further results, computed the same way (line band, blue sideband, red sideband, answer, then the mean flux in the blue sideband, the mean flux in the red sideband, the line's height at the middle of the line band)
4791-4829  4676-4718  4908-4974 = 6.9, 12.7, 15.4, 14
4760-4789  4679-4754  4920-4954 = 8.3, 13.2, 17.5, 14.4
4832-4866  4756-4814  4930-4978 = 2.5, 11.1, 15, 12.6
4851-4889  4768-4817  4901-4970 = 3.5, 10.9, 15.5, 13.4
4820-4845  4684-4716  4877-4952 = 4.9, 12.9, 15.5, 14.5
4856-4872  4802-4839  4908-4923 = 1.9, 11.3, 15.8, 13.3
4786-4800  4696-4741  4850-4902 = 1.1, 13.4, 12.5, 12.9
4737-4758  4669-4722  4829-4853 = -3.1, 12.6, 11.8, 12.3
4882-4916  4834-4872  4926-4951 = 1.9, 11.7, 17.8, 15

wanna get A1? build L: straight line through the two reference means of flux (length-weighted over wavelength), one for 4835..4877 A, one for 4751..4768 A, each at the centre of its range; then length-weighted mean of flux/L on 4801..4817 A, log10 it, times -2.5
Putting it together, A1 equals 0.12 mag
